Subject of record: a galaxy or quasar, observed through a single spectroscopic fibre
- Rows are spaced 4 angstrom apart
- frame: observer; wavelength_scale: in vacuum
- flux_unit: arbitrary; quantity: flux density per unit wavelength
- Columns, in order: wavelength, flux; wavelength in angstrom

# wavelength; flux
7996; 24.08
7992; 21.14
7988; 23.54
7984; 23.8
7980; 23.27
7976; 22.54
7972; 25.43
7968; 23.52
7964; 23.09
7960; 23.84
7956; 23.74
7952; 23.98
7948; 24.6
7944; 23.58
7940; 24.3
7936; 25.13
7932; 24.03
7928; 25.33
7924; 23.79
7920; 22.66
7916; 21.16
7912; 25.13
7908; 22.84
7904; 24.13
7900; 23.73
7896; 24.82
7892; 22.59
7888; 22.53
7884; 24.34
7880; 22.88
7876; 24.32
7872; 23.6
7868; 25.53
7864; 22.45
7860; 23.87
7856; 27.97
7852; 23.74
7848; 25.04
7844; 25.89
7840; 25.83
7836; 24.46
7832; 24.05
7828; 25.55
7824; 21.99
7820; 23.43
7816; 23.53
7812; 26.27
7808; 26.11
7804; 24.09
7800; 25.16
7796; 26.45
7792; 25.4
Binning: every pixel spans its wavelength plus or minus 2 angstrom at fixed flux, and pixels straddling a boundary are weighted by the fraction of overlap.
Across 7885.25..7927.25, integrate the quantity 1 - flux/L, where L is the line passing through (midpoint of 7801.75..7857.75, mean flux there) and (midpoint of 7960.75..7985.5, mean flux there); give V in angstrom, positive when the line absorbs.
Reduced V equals 1.3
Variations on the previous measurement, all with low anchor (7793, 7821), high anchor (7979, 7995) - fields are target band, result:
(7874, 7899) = 0.59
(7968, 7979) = -0.33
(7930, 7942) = -0.46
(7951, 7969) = -0.25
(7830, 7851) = -0.26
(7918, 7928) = 0.03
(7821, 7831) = 0.44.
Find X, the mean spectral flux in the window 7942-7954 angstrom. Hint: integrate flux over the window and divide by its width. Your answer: 24.1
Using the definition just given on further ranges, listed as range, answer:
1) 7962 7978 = 23.6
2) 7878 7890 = 23.2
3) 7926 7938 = 24.8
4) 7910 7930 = 23.6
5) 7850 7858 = 25.9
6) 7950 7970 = 23.6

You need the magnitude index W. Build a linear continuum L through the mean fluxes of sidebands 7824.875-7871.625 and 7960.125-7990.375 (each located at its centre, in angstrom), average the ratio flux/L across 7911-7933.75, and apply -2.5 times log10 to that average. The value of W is 0.02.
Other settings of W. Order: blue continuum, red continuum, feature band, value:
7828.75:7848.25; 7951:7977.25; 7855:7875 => 0.014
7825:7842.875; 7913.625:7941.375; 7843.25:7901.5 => 0.010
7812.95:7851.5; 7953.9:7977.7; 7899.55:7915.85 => 0.017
